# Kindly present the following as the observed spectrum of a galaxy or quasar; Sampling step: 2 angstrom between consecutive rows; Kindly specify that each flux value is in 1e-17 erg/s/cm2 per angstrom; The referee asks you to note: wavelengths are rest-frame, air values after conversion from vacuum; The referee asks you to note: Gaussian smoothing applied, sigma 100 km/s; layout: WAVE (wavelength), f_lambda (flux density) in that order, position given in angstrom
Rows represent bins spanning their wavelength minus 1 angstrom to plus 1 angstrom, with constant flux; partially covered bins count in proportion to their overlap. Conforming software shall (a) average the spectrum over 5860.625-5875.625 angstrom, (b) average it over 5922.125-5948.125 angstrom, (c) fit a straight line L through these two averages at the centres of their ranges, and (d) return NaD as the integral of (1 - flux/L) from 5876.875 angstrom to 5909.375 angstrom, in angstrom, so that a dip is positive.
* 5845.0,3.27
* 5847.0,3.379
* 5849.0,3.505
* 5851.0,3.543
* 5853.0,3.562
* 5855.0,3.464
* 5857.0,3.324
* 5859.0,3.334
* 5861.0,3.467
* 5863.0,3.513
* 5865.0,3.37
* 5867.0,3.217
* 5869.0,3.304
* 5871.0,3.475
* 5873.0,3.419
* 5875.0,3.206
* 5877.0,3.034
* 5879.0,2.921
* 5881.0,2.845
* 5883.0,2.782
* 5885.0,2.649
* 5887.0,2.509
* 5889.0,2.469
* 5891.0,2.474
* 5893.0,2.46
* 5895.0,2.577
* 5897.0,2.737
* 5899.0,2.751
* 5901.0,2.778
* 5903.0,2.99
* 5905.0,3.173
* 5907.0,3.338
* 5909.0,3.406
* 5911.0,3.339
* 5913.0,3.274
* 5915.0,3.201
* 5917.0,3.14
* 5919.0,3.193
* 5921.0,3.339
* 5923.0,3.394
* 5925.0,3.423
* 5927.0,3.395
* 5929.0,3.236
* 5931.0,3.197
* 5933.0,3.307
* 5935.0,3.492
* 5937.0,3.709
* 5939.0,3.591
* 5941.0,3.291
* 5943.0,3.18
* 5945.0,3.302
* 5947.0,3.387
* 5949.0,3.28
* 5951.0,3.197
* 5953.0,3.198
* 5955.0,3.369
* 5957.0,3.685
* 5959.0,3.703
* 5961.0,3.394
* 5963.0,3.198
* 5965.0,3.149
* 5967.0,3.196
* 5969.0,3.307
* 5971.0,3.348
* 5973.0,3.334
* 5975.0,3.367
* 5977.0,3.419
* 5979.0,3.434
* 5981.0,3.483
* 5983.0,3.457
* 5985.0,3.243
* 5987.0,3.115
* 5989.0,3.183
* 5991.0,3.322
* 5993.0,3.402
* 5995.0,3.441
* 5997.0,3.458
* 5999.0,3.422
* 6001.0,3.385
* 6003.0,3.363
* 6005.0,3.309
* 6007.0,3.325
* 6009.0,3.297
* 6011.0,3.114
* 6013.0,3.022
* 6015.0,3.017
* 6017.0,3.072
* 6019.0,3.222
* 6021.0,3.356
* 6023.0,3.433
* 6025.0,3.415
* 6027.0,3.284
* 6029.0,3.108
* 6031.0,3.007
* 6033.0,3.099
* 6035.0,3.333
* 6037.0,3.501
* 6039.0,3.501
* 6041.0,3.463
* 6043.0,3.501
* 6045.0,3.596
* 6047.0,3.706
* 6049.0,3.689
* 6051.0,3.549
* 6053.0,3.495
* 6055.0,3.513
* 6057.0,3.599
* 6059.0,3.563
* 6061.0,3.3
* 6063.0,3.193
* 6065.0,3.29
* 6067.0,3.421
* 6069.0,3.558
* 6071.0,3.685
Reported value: 5.5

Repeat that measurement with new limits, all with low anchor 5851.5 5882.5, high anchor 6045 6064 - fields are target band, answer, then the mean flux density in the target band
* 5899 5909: 0.8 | 3.07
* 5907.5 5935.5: 0.4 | 3.31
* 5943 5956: 0.4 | 3.28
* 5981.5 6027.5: 2.2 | 3.29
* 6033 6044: 0.2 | 3.43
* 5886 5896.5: 2.6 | 2.51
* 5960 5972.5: 0.5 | 3.27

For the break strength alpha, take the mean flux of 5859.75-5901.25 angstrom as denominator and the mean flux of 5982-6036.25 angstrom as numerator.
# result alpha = 1.11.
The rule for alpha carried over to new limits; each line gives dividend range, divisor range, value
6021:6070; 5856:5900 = 1.14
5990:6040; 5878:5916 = 1.14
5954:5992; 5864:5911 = 1.13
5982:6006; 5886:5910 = 1.19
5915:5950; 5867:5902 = 1.17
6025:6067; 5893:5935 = 1.08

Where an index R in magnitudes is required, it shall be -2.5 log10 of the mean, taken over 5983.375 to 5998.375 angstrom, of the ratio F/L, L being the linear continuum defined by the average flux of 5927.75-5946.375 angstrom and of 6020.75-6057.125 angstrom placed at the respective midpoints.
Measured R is 0.03 mag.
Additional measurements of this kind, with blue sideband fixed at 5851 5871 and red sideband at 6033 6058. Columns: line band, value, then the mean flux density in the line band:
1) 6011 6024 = 0.10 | 3.18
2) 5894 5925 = 0.11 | 3.12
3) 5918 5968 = 0.03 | 3.35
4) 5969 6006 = 0.04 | 3.36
